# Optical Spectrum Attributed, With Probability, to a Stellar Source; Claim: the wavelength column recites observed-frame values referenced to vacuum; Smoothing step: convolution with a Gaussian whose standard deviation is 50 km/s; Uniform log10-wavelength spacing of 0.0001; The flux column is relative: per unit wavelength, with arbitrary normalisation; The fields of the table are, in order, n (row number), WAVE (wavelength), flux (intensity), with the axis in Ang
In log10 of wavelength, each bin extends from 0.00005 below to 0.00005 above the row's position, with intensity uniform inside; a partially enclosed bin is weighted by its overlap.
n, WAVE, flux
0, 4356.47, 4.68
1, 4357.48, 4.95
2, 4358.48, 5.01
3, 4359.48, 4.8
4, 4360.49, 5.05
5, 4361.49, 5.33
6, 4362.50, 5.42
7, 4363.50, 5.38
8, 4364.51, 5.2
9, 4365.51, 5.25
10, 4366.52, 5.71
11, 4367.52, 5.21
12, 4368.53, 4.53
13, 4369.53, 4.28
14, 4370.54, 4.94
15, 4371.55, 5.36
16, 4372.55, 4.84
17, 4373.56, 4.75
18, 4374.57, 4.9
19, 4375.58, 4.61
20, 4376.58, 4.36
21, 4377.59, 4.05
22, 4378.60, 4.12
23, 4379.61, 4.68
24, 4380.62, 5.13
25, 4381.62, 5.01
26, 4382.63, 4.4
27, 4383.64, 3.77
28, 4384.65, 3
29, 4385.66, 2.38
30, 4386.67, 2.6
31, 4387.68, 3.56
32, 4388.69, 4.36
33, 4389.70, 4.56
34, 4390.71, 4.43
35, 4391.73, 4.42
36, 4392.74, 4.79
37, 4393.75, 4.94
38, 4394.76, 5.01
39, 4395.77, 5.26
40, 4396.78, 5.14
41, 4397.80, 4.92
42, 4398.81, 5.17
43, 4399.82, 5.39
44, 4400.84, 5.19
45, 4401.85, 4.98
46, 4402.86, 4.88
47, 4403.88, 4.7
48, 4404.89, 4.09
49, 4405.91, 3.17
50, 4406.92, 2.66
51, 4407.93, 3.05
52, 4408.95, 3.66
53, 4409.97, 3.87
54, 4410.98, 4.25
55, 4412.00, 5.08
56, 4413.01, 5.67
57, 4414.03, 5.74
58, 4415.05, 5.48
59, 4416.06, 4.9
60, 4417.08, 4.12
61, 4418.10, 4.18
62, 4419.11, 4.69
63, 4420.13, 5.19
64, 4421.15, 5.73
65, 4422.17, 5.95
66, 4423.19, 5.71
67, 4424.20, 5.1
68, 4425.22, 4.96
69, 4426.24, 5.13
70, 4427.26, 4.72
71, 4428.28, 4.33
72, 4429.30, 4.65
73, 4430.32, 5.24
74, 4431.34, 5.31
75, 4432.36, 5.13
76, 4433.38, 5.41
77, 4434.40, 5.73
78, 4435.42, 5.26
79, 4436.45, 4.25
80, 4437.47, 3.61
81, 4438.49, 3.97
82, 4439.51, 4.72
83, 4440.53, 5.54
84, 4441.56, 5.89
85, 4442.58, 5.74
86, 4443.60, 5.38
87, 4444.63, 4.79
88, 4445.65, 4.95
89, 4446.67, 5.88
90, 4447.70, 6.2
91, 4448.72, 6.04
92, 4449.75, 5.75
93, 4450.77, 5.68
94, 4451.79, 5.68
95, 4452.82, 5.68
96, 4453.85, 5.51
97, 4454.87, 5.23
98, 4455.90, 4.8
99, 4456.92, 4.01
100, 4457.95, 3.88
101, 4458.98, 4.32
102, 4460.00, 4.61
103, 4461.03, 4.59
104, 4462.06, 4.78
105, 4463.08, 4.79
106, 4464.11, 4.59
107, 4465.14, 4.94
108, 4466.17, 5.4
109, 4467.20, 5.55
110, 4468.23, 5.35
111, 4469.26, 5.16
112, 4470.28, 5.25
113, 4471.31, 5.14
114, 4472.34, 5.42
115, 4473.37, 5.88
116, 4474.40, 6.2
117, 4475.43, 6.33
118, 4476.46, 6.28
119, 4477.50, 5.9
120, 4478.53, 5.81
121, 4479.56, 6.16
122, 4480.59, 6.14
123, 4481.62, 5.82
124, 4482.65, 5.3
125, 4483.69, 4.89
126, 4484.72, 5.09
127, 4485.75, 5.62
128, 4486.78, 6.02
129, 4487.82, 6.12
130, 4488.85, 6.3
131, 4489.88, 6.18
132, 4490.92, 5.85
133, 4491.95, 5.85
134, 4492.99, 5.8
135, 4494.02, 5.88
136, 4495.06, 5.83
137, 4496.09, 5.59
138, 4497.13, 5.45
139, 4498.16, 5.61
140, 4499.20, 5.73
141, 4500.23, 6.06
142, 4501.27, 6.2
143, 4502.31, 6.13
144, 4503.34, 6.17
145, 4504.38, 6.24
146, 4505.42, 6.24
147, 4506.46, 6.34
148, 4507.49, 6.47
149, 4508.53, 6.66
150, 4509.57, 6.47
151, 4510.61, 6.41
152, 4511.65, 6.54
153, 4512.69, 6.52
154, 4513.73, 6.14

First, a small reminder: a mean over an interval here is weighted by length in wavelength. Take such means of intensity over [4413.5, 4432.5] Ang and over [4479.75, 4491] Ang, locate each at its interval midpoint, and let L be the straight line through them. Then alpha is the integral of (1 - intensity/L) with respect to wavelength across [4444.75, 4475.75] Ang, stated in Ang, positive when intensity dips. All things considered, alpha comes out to 1.4 Ang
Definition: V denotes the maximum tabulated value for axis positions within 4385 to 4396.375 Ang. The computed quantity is 5.26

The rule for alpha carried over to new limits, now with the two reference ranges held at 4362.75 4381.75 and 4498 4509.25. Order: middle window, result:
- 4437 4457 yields 1.2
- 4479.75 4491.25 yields 0.5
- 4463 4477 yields 0.9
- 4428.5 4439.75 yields 1.3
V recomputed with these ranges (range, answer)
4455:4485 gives 6.33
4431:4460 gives 6.2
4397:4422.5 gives 5.95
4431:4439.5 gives 5.73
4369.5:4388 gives 5.36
